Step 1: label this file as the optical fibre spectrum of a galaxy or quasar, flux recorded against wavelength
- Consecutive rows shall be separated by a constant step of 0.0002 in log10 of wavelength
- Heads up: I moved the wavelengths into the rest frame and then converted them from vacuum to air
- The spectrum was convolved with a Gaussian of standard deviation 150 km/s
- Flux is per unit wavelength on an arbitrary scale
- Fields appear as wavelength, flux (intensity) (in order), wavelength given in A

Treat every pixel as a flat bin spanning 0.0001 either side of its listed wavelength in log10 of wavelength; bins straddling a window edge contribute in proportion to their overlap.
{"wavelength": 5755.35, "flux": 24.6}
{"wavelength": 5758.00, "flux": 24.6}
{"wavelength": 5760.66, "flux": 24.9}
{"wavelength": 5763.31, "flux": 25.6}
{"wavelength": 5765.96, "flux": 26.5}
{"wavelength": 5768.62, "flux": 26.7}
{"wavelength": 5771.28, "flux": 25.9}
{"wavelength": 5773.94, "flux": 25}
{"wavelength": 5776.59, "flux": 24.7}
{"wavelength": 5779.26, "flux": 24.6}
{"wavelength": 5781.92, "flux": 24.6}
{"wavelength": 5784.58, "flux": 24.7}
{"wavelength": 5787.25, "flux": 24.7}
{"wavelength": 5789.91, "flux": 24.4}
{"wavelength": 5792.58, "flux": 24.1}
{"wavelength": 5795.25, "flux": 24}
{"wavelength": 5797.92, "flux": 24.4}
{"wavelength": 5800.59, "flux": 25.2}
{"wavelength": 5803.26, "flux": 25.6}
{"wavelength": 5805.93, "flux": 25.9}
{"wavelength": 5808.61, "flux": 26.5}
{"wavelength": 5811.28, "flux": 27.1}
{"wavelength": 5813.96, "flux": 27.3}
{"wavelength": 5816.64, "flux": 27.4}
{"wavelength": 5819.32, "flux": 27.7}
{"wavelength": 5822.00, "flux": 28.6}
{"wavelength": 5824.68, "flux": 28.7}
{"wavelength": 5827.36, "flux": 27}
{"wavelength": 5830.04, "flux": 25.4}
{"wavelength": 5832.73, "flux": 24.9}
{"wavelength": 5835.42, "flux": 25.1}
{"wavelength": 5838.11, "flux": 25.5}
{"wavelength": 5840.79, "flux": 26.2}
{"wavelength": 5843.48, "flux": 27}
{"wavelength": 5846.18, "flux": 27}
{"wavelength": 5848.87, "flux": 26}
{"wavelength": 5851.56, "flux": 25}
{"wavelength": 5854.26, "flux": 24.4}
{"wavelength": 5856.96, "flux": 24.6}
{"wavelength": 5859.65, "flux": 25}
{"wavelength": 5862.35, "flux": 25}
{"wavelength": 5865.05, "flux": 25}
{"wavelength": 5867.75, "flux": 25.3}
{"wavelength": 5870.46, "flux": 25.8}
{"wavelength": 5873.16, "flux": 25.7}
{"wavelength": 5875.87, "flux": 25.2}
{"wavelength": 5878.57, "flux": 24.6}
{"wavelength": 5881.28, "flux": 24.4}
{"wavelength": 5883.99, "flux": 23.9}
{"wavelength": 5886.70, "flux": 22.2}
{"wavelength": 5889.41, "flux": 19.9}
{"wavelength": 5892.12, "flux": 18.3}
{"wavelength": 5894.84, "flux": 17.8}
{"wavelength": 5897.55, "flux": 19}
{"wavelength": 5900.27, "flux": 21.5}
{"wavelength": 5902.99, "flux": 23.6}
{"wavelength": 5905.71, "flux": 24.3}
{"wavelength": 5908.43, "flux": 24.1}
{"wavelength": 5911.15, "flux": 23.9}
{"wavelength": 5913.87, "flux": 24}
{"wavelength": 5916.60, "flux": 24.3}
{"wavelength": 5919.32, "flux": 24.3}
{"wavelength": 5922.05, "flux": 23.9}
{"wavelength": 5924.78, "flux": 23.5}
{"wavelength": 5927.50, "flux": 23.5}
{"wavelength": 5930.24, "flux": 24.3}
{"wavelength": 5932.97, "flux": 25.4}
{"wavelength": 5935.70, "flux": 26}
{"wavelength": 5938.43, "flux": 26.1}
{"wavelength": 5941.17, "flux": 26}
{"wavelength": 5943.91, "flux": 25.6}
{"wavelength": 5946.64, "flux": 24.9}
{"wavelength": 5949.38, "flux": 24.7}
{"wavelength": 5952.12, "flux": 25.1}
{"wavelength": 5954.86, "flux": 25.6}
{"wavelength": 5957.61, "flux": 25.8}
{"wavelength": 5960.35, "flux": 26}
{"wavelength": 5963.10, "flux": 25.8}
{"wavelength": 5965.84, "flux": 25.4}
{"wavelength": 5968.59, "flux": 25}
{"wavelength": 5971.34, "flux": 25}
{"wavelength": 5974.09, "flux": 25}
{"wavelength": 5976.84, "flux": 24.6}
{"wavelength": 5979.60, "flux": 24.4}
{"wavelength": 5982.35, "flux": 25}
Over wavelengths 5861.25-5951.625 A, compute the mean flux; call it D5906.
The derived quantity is 23.8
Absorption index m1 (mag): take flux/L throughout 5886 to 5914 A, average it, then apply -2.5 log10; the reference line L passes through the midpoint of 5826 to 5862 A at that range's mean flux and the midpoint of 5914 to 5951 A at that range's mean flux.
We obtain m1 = 0.16 mag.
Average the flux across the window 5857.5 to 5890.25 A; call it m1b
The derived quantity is 24.4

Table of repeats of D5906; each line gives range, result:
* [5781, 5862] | 25.8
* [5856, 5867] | 25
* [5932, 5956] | 25.5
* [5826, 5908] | 24.1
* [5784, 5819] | 25.6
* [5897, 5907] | 22.3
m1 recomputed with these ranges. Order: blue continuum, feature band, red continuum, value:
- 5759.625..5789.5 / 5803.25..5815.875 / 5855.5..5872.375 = -0.06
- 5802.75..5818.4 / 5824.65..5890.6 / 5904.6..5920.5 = 0.02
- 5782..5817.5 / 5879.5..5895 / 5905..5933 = 0.14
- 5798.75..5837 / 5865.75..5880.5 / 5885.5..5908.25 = -0.12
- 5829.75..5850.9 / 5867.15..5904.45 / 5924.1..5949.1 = 0.13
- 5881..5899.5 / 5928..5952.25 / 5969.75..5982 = -0.10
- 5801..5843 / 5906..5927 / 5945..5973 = 0.08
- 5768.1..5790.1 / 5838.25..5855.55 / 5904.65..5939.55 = -0.05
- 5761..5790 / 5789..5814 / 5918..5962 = -0.01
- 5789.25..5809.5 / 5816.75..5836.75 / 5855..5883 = -0.08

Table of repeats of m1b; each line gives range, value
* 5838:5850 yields 26.4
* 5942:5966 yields 25.5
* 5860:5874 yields 25.3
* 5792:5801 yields 24.4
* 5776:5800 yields 24.5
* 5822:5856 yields 26.1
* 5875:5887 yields 24.2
